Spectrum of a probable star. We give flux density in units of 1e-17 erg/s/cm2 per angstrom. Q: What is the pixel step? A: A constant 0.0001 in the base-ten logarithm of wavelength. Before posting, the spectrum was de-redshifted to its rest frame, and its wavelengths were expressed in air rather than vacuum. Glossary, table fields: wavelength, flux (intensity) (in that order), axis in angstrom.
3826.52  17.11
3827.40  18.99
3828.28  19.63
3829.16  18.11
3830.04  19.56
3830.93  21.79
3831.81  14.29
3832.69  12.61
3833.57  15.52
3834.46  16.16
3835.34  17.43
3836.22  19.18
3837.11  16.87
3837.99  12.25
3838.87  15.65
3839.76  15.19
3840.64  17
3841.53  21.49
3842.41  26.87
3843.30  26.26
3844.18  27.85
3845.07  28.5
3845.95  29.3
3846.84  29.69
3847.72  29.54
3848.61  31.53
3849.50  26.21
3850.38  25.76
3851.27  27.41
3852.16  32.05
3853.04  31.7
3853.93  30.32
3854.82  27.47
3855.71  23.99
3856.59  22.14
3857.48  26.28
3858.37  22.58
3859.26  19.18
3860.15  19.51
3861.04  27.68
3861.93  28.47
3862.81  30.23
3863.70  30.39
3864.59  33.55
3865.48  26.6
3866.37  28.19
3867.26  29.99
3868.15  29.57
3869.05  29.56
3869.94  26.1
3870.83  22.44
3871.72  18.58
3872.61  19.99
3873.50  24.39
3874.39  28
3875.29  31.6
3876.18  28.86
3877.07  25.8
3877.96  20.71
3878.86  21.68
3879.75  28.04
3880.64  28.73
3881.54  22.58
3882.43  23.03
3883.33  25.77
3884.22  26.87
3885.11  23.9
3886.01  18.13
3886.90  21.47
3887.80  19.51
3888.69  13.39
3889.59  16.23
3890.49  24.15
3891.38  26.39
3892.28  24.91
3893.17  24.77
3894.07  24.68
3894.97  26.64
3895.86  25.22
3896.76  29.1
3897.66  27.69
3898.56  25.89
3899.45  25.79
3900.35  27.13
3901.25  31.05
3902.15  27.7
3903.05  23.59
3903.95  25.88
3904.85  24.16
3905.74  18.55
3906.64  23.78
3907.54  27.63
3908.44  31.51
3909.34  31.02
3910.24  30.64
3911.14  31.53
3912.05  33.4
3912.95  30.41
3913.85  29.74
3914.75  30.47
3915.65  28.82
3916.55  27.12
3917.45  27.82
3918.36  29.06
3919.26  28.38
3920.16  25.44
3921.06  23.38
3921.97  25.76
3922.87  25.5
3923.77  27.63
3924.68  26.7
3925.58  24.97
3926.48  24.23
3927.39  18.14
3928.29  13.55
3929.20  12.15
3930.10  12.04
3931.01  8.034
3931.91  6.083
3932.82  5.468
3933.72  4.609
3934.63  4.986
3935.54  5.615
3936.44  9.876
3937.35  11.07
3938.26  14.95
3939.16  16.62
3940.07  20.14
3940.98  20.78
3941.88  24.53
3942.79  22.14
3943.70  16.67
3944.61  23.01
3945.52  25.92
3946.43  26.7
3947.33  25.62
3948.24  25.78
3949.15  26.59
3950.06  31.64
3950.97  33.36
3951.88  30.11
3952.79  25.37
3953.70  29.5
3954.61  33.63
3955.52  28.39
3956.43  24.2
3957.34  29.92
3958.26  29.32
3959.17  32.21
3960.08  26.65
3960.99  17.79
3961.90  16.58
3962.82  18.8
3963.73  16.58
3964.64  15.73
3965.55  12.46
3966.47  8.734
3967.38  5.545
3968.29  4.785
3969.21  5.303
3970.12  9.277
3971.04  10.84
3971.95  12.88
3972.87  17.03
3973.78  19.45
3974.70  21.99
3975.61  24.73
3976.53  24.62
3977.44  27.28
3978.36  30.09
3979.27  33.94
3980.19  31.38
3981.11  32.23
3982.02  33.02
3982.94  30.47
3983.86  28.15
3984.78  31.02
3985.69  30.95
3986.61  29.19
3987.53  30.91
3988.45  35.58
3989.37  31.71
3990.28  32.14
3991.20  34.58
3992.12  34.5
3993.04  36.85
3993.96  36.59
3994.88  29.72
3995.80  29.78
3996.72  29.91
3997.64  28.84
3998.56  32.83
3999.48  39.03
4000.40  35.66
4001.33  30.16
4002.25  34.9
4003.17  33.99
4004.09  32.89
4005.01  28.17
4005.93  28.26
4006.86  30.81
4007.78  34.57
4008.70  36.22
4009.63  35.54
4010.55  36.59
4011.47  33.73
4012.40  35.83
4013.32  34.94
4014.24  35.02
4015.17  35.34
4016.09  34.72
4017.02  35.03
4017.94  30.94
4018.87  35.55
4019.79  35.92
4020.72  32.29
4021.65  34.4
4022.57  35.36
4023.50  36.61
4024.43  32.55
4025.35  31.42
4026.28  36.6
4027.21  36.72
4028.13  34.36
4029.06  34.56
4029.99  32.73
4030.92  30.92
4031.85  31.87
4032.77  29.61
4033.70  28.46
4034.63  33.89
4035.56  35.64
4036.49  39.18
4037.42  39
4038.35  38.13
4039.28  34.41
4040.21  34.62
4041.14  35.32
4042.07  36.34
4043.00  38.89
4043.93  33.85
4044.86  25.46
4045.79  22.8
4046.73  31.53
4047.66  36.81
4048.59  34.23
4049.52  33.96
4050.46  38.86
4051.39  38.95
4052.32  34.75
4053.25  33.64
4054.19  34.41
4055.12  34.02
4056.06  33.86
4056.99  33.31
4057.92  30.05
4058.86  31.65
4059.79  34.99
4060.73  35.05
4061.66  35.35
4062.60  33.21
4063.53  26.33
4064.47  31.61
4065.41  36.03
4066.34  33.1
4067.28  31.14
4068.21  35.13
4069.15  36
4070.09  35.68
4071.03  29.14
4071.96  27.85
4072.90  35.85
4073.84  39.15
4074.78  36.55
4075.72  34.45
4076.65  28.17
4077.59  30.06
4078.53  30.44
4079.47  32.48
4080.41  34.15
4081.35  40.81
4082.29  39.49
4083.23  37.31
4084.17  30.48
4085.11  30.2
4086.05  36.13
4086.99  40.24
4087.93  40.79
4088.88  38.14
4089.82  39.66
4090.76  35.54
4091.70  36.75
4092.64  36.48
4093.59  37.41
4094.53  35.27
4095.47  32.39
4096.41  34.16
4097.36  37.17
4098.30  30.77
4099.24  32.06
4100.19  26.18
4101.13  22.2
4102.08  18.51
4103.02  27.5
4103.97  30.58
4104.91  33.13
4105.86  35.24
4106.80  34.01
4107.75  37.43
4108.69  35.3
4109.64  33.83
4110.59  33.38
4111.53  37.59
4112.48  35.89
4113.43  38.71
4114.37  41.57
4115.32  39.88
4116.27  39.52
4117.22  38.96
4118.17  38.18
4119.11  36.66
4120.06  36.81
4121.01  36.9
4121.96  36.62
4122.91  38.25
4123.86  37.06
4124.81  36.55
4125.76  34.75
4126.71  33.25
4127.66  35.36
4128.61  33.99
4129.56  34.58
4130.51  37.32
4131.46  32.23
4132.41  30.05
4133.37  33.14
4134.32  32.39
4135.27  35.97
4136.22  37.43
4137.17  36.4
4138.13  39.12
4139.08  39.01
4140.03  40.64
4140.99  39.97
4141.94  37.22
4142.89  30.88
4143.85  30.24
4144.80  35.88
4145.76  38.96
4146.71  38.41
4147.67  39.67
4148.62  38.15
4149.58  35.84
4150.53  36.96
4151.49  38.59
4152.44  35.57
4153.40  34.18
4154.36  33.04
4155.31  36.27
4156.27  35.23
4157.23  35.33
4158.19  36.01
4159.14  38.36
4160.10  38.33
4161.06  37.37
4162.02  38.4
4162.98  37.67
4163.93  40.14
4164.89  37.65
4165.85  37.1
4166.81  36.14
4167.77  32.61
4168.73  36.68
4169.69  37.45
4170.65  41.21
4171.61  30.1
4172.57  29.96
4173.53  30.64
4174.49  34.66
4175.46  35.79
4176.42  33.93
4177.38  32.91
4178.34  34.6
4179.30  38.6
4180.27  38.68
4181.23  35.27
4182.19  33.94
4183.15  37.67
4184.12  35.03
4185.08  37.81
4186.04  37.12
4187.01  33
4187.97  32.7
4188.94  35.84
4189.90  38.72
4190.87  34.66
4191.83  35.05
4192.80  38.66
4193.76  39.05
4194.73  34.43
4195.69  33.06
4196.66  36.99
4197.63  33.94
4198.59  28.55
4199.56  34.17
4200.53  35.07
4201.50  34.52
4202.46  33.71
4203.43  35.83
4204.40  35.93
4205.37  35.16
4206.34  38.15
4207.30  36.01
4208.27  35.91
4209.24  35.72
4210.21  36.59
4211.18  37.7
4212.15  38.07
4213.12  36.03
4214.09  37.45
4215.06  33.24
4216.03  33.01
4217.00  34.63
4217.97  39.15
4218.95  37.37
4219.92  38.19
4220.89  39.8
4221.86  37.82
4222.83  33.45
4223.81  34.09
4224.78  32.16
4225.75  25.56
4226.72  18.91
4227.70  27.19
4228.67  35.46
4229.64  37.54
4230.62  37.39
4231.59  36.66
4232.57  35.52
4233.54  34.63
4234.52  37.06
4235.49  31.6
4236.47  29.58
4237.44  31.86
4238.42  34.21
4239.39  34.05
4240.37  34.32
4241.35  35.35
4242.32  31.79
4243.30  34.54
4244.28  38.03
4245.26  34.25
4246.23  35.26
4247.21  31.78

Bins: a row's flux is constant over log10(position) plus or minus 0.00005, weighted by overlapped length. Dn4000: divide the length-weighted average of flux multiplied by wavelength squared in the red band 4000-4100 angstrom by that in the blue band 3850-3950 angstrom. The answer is 1.54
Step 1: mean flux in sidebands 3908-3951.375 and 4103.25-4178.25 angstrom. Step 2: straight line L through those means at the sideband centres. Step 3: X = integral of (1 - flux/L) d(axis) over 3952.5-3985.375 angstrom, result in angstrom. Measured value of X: 3.2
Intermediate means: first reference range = 22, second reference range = 36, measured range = 22.2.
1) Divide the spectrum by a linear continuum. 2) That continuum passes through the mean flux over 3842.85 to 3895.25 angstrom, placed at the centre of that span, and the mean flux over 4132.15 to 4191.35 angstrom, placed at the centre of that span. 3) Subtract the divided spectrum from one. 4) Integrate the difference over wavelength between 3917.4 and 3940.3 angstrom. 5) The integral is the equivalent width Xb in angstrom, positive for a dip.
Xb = 8.72 angstrom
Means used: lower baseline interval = 25.7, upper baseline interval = 36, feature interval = 17.2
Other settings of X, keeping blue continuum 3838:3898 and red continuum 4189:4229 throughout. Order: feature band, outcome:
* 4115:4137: -2.3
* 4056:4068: -0.8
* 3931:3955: 6.7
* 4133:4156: -2.4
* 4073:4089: -2.0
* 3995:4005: -1.2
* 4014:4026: -1.9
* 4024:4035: -1.1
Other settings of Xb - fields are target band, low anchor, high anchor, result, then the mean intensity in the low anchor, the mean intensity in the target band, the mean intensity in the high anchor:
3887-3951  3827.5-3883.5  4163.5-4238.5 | 8.2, 24.2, 22.8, 35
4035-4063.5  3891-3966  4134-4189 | -4.1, 23.3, 34.3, 36.1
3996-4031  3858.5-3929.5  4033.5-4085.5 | -2.4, 25.6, 33.8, 33.9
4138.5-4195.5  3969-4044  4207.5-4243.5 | -4.2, 31.7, 36.2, 34.4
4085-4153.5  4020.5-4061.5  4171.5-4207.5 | -1.8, 34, 35.5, 35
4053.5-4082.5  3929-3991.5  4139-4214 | -4.8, 21.6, 33.5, 36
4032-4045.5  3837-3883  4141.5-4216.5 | -1.3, 25.6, 34.3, 35.8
